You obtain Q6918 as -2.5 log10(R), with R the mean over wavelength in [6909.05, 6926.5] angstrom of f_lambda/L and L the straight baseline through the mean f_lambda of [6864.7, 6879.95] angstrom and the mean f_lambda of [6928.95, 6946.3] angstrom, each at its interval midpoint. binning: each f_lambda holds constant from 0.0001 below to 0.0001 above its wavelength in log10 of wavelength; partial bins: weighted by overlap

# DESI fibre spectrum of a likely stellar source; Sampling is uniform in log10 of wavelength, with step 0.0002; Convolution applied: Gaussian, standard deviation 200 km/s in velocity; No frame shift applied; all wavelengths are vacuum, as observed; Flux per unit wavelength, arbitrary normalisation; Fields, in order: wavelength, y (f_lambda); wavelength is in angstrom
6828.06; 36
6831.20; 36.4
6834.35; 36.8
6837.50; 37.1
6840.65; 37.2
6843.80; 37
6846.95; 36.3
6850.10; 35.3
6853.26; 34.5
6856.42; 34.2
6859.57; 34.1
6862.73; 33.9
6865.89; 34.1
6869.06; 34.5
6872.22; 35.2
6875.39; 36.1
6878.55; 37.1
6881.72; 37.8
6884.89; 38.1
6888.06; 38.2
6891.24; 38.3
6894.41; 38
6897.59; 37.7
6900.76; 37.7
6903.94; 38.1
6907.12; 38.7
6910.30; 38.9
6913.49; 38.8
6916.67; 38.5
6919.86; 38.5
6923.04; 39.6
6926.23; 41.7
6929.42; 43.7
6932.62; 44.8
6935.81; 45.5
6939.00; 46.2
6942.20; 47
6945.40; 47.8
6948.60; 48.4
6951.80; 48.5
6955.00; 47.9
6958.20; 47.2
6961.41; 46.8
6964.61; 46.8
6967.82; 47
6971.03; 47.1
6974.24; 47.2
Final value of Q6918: 0.09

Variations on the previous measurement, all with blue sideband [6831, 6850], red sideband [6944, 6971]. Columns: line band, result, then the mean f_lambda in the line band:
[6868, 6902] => 0.10 mag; 37.2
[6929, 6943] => 0.00 mag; 45.5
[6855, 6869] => 0.14 mag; 34.1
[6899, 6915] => 0.12 mag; 38.4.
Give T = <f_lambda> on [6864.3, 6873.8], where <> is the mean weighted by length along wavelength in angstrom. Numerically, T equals 34.6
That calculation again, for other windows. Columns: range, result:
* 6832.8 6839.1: 36.9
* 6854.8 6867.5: 34.1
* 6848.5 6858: 34.7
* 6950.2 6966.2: 47.5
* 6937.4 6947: 47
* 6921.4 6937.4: 43.1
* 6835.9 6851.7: 36.6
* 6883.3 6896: 38.1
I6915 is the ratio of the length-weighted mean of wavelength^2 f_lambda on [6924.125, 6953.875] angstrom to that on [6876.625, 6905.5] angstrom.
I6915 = 1.23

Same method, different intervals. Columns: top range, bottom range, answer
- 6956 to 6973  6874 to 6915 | 1.26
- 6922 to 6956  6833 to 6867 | 1.32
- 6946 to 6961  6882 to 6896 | 1.28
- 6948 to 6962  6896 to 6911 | 1.27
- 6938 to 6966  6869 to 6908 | 1.29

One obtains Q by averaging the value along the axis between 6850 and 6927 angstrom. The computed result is 37.1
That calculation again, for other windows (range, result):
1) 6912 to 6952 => 43.6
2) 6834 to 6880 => 35.5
